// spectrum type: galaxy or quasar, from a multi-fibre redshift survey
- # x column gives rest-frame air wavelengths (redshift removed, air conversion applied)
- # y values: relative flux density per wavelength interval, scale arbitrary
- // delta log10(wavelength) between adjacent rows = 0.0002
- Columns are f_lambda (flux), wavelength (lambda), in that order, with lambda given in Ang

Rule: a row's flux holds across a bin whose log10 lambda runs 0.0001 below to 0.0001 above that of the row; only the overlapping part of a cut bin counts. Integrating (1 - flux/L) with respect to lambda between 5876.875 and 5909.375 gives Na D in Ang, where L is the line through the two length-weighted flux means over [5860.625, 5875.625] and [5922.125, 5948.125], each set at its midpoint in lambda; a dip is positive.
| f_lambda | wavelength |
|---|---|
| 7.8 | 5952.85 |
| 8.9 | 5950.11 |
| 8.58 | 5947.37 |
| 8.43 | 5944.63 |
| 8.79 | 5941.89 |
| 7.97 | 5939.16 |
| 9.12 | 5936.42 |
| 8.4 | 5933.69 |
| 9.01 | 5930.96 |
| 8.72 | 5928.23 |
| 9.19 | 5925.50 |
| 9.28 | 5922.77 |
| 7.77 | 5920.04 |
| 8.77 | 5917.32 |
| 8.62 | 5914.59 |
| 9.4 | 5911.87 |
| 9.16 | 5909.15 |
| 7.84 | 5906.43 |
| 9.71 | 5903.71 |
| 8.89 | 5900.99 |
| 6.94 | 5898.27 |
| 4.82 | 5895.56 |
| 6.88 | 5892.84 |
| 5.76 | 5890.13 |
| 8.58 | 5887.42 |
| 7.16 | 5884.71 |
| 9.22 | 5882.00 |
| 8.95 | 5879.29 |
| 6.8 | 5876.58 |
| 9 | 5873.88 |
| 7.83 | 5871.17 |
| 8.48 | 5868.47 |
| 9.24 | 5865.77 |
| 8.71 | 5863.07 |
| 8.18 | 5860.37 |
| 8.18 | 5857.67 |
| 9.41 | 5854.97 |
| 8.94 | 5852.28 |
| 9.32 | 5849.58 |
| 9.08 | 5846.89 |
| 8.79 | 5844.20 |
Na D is 3.3 Ang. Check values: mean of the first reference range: 8.57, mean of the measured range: 7.74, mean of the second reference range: 8.74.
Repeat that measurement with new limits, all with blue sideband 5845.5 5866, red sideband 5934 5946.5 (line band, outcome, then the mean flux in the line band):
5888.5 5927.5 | 2.6 Ang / 8.09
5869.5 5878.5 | 0.9 Ang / 7.97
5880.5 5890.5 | 1.0 Ang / 7.89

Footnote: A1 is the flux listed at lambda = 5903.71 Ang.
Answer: 9.71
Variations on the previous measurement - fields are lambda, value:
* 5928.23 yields 8.72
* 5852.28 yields 8.94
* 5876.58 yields 6.8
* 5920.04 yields 7.77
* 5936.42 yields 9.12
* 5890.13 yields 5.76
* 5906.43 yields 7.84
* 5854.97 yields 9.41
